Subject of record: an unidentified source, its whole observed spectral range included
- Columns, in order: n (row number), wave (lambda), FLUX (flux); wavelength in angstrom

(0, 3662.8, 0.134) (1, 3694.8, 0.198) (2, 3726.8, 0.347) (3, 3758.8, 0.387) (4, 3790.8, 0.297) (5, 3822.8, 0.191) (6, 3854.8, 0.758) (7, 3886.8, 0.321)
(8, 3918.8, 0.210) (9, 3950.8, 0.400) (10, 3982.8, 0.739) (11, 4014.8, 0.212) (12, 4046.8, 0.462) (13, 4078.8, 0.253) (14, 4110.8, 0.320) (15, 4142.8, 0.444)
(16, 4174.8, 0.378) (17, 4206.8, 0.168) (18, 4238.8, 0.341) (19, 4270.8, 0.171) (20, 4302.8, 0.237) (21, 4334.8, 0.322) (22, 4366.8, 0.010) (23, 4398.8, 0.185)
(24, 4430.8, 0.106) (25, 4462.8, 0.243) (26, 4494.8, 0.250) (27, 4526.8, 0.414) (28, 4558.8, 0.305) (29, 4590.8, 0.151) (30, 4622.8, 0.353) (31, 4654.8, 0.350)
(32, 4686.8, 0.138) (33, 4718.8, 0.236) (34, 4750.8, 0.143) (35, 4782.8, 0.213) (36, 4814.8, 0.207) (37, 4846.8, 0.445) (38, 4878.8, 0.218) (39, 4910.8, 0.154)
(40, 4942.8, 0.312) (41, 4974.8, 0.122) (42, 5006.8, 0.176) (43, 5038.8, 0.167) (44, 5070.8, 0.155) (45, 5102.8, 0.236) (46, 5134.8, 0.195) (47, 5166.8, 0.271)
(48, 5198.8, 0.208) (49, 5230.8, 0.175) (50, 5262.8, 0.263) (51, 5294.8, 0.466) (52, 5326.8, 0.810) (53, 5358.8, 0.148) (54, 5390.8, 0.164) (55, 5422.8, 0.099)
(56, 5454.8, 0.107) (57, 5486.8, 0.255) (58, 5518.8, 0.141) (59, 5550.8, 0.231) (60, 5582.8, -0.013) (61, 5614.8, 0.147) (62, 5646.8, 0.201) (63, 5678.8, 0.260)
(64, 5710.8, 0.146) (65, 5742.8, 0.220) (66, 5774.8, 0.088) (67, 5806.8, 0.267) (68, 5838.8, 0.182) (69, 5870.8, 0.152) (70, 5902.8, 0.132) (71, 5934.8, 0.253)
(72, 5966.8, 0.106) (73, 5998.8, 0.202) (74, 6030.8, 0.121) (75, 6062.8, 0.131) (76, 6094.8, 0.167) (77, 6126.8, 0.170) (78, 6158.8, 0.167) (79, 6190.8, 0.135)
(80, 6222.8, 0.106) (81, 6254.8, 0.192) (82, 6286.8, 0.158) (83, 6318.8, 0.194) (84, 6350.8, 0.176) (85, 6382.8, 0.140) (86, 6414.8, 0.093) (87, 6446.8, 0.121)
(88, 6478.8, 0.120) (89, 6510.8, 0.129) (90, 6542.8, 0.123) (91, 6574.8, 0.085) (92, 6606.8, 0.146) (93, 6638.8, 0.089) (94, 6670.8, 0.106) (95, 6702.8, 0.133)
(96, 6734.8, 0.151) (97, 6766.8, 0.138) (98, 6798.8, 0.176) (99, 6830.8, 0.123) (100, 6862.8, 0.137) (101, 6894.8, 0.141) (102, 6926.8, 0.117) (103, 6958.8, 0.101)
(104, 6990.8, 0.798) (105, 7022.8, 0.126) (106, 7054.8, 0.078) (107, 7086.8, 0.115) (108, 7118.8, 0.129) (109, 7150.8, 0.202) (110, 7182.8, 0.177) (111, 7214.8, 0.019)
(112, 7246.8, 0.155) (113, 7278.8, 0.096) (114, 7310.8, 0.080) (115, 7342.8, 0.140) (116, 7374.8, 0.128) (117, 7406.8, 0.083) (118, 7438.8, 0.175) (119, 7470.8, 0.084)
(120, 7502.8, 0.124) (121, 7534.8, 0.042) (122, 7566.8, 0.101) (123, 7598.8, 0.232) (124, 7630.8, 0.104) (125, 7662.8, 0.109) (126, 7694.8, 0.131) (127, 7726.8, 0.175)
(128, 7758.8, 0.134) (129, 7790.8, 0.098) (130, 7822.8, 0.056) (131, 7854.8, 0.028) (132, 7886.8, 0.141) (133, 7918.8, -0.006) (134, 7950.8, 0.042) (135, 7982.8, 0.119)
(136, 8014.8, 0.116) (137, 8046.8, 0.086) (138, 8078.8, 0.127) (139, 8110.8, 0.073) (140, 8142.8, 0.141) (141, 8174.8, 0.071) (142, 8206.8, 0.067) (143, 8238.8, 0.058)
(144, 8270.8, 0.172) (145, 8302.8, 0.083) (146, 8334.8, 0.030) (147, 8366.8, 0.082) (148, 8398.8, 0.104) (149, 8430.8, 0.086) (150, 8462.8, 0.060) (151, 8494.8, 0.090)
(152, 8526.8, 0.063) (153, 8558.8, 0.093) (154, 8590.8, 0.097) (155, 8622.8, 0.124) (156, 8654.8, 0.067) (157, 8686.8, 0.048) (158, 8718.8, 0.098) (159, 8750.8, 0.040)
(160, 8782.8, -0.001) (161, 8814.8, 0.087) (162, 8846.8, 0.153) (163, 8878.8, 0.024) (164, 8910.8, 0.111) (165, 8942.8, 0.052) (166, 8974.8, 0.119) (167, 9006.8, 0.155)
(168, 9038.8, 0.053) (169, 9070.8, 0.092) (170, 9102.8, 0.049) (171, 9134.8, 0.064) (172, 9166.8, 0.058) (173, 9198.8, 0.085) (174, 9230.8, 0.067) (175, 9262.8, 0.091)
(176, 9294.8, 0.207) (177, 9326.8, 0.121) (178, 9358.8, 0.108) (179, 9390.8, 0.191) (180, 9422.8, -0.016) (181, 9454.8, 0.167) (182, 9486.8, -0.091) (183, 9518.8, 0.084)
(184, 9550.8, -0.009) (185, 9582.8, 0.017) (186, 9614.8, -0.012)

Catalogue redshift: 0.064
